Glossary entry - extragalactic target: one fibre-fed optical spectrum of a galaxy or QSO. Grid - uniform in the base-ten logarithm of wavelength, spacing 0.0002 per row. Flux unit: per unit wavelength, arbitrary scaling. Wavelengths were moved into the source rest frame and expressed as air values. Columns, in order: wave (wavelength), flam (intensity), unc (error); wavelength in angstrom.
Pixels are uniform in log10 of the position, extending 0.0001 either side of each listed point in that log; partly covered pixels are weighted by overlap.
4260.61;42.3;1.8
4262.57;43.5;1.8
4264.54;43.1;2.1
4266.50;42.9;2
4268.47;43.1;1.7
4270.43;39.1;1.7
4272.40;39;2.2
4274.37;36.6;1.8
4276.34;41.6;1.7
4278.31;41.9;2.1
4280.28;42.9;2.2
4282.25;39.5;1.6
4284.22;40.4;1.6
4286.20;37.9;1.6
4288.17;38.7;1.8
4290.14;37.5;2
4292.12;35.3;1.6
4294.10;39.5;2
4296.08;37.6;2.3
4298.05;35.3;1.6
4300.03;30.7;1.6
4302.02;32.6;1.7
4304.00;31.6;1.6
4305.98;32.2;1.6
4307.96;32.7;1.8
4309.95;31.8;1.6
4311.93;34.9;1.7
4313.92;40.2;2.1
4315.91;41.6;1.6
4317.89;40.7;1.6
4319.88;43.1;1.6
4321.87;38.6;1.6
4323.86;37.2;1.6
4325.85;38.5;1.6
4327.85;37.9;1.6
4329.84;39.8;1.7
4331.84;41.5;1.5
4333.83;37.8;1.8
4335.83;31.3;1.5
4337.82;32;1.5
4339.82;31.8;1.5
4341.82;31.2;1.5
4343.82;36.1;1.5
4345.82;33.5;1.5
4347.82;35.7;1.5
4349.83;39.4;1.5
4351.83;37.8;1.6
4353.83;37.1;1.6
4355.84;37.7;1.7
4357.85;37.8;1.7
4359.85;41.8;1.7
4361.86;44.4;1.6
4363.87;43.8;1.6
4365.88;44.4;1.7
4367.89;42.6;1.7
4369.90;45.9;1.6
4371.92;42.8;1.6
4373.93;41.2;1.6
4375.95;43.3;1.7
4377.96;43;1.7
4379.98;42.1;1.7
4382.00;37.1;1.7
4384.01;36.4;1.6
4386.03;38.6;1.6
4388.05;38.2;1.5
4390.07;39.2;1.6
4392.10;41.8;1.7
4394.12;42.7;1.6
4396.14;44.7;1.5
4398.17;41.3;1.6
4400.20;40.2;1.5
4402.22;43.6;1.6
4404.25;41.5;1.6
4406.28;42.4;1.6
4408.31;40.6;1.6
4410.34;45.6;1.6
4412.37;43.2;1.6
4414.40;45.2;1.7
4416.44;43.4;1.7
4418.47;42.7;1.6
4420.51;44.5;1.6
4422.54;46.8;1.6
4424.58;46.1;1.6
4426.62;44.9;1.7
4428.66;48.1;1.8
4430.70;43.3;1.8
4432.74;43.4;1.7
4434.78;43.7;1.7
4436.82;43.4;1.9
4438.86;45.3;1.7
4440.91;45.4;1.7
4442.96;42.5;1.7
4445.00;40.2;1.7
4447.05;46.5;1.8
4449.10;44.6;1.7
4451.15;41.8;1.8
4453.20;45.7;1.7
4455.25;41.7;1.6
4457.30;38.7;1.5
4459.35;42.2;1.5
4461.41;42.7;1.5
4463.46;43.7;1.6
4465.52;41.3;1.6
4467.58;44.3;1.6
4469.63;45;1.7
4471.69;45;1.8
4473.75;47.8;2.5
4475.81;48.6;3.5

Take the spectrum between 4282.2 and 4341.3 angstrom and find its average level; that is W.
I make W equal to 36.6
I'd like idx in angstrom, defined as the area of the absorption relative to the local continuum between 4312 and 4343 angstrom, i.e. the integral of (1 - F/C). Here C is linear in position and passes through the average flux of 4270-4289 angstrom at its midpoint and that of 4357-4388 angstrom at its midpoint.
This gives 2.48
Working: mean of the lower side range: 39.8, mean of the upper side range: 41.6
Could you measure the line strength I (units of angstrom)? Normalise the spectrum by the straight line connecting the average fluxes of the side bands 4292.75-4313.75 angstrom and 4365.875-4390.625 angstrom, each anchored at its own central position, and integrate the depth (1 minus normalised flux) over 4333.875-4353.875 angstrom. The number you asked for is 1.73 angstrom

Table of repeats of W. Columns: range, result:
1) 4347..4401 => 40.8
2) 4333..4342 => 32.9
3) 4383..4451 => 43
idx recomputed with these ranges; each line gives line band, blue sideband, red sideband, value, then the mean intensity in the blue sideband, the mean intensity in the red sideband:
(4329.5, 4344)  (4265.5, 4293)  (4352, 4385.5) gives 2.1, 39.8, 41.2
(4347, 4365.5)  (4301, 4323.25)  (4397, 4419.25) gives -0.2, 36.4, 42.7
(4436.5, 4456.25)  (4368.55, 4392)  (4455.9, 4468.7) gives -0.9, 40.8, 42.2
